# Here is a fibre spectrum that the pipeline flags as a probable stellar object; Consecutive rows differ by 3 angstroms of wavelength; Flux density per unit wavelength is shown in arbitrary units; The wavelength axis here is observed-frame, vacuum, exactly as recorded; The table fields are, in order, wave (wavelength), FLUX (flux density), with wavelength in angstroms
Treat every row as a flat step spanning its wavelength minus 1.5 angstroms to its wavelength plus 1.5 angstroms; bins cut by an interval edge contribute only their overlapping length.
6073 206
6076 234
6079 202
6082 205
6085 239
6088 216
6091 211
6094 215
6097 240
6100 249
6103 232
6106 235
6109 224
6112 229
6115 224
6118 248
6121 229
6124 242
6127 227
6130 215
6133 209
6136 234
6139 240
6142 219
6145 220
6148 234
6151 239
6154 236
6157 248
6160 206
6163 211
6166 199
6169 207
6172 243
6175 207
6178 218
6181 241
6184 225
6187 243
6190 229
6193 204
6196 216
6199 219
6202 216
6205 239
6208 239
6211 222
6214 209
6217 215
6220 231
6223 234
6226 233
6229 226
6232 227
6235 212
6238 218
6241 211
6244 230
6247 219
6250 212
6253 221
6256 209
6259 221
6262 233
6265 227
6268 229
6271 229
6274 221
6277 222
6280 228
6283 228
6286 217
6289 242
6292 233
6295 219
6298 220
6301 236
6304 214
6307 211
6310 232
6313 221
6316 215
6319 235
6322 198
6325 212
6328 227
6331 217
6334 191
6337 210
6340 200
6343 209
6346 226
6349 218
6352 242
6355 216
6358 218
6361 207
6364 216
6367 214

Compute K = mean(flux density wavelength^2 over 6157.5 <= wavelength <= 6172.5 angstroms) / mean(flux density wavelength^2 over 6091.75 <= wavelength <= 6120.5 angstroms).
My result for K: 0.94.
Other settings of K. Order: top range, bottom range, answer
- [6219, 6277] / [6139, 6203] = 1.02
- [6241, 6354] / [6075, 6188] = 1.03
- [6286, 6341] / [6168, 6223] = 1.01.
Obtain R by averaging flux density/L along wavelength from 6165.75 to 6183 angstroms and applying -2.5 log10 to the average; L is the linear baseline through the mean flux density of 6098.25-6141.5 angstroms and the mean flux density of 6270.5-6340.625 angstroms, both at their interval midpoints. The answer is 0.03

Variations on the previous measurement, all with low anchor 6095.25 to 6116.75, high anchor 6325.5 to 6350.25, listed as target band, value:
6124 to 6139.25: 0.03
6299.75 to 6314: -0.04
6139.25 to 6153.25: 0.00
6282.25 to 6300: -0.05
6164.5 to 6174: 0.06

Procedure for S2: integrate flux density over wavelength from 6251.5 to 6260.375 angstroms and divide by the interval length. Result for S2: 217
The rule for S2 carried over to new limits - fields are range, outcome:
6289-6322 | 223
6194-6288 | 223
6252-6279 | 224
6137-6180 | 224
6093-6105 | 235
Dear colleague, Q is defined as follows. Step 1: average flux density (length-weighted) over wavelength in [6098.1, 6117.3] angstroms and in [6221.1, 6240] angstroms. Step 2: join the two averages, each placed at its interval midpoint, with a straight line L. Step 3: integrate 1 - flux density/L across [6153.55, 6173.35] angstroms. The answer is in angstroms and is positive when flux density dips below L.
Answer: 0.8 angstroms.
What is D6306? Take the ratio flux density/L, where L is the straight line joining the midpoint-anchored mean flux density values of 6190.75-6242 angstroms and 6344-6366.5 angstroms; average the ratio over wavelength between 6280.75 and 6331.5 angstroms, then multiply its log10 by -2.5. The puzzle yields -0.01 mag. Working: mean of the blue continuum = 222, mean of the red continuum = 220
